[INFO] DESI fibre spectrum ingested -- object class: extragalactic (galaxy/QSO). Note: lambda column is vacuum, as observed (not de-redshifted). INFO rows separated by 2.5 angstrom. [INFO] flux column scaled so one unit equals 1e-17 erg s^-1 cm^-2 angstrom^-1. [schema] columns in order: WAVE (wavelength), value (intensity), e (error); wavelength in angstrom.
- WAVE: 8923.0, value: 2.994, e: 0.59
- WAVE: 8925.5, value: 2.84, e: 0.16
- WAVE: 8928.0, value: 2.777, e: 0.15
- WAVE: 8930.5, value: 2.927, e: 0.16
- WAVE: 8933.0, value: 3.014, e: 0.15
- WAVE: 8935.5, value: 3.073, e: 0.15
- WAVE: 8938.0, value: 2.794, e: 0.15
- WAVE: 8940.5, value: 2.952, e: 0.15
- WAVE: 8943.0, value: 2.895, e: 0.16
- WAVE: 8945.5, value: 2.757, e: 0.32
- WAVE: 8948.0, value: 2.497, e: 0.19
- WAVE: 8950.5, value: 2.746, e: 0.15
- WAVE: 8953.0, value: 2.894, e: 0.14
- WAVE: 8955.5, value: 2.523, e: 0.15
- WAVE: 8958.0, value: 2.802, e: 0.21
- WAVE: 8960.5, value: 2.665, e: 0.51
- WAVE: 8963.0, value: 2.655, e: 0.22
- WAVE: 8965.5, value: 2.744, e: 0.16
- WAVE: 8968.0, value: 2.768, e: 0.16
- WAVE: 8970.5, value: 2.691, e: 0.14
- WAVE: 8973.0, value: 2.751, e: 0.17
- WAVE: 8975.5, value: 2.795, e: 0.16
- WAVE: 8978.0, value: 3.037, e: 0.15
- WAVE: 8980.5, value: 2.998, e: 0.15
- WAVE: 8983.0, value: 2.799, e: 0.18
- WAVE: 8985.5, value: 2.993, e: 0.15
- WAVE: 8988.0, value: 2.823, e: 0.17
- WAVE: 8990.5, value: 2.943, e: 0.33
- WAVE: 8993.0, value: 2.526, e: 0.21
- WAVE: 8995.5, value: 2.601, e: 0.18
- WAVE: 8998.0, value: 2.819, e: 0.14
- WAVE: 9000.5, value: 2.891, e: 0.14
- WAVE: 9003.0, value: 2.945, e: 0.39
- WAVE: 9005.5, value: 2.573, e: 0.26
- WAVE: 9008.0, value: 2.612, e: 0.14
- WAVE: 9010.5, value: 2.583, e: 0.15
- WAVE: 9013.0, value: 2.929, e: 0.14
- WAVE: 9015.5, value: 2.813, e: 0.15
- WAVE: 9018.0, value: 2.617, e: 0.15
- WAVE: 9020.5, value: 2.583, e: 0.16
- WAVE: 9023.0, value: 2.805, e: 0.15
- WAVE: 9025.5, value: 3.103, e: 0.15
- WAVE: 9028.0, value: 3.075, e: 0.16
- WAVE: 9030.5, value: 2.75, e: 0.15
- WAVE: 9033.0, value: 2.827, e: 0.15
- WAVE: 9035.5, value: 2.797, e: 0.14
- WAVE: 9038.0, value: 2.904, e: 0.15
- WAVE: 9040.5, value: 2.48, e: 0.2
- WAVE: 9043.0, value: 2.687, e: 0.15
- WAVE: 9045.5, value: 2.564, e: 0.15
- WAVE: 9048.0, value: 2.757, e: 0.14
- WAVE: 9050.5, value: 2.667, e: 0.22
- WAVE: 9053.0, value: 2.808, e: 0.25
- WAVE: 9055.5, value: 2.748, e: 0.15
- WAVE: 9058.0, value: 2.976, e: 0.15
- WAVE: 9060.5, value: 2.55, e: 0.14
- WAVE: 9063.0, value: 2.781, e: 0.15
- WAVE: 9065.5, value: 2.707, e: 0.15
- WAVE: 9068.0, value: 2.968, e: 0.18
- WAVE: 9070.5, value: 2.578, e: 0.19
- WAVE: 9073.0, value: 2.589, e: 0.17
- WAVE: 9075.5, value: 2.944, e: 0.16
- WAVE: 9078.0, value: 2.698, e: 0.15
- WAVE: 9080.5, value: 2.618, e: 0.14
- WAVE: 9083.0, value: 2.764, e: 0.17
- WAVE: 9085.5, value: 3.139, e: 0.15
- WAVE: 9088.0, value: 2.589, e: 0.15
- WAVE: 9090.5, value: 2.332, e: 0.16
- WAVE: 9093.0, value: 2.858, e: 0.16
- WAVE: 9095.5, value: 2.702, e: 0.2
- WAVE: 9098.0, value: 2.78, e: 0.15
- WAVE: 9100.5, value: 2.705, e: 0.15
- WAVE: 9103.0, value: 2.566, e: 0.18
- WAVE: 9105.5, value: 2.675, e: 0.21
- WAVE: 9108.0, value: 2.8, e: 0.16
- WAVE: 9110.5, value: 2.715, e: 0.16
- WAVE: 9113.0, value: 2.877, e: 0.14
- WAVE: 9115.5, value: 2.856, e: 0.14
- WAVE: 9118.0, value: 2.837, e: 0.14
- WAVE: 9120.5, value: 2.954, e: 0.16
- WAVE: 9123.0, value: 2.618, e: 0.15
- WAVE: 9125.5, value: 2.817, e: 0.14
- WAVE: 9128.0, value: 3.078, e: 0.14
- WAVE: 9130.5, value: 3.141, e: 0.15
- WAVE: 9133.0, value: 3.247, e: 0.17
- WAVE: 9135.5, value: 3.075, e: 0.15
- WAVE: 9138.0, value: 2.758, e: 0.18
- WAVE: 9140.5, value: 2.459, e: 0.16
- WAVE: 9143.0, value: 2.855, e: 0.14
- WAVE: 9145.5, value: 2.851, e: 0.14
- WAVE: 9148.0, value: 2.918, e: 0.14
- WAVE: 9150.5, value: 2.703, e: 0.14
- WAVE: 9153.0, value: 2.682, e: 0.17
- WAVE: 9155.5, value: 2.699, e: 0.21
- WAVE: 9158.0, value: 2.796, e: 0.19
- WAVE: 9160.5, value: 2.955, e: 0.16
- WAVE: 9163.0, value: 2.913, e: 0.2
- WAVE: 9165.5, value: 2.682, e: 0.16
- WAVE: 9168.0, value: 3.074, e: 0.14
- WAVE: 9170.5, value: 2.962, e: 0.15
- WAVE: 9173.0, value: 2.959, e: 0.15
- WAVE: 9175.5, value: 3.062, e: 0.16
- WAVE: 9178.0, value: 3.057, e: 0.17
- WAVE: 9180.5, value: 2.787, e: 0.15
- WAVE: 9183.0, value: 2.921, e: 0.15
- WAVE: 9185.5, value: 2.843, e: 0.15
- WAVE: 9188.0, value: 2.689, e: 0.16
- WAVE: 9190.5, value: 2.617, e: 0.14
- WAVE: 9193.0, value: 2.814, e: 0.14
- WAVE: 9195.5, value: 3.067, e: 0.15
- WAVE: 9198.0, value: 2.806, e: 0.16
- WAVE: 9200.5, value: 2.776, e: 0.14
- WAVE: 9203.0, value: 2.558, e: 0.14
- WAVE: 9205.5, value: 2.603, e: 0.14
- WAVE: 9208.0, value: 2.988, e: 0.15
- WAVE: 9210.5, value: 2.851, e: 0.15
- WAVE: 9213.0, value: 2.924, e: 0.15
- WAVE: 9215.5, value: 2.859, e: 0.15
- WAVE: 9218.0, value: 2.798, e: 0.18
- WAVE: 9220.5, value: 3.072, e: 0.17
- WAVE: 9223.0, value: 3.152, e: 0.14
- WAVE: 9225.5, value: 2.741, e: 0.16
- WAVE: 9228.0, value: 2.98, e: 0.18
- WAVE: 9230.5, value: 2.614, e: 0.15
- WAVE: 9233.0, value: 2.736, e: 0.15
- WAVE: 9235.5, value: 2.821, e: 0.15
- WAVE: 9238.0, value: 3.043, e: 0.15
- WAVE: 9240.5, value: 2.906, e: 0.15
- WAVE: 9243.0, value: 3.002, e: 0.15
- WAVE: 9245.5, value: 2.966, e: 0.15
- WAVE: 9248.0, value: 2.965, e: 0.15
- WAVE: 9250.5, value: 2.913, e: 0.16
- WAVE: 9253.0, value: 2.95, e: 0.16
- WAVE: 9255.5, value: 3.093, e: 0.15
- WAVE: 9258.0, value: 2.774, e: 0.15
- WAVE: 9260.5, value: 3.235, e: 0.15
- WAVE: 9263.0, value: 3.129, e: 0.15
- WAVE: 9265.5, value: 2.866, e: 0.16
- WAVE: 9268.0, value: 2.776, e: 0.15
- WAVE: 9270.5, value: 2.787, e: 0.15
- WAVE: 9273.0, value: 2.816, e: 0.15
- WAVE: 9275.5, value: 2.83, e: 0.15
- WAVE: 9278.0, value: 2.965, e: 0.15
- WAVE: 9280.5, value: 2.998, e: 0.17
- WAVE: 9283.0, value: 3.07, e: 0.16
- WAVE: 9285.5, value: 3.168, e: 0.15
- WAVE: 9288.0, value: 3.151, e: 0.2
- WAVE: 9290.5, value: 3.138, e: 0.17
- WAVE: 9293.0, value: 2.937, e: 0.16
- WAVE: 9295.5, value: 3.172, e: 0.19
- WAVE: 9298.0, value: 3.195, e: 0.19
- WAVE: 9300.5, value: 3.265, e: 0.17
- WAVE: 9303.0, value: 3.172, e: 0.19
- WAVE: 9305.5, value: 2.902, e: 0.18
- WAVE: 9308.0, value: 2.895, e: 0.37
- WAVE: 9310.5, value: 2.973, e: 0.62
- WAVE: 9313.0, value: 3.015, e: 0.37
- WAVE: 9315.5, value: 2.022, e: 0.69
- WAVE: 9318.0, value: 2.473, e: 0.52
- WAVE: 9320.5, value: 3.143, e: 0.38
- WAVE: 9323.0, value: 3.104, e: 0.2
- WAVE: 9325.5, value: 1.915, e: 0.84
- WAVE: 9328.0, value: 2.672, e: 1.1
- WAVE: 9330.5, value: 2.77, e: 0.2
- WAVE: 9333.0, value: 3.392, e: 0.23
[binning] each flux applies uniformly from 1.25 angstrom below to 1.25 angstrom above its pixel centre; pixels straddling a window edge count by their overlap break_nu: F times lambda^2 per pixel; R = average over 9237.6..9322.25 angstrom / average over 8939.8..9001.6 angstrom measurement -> 1.14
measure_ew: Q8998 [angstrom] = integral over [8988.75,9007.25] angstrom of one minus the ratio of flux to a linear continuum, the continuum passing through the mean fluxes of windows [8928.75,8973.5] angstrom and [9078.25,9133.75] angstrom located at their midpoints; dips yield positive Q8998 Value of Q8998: 0.23 angstrom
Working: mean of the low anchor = 2.79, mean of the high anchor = 2.8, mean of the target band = 2.75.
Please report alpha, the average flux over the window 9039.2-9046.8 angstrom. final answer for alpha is 2.58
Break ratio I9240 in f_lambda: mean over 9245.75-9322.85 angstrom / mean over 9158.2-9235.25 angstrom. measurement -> 1.04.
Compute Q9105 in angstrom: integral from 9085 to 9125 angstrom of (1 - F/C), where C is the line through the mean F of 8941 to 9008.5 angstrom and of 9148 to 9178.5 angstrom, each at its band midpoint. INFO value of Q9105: 1.4 angstrom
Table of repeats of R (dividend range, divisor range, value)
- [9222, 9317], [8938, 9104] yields 1.13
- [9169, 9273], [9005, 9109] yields 1.09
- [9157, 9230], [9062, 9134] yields 1.05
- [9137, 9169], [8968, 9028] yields 1.03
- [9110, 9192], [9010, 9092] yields 1.06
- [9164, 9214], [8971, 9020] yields 1.07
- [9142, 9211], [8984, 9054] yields 1.06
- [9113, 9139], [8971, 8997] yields 1.07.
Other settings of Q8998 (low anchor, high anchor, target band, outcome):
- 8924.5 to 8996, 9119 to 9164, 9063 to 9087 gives 0.5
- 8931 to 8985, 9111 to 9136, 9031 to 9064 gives 1.7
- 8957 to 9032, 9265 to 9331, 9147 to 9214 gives 0.4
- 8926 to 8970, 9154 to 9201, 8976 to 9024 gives 0.4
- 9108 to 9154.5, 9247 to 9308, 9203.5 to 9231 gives 0.7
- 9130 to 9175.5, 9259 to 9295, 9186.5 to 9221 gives 1.3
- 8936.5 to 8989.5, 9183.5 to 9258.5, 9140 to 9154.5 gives 0.4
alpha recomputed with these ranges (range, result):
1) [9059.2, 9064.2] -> 2.67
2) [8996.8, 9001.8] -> 2.86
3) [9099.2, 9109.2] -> 2.69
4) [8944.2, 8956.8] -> 2.68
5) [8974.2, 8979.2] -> 2.91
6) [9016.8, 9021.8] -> 2.6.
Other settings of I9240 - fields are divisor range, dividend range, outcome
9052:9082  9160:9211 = 1.04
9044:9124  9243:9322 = 1.08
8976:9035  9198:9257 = 1.03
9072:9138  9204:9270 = 1.04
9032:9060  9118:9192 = 1.05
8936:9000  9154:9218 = 1.02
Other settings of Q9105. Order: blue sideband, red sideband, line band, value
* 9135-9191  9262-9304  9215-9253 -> 0.5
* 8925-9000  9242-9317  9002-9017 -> 0.5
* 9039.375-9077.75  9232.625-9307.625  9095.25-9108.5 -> 0.4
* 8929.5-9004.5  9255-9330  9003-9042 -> 0.8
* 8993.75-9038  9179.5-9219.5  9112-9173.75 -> -1.5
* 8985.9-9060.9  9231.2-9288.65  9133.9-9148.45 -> 0.2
